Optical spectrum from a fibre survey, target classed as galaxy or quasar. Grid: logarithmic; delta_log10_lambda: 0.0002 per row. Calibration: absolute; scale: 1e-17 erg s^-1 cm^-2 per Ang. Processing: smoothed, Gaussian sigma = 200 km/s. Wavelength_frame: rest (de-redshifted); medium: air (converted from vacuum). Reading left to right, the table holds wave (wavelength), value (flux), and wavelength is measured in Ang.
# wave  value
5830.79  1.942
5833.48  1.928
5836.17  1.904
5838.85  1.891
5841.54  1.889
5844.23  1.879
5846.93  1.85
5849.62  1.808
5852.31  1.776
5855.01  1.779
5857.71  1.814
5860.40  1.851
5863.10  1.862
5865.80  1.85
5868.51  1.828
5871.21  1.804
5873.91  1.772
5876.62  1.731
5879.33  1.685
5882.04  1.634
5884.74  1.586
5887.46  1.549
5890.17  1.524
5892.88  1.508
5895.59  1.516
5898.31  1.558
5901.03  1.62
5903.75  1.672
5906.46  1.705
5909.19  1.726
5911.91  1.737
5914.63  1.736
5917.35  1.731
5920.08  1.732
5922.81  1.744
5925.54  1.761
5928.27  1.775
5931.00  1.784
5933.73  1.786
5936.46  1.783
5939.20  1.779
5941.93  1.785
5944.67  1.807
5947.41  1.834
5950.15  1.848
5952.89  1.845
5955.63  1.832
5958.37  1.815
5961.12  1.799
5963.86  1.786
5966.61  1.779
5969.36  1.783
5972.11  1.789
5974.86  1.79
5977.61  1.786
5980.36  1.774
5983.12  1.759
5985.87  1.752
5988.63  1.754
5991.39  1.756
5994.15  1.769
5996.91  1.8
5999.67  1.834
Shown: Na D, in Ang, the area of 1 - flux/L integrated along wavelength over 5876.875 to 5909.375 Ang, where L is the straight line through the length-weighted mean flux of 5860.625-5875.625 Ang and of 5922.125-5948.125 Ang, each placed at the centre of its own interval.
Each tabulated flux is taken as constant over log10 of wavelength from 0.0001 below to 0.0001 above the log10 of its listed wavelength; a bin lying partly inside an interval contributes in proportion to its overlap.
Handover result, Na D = 3.61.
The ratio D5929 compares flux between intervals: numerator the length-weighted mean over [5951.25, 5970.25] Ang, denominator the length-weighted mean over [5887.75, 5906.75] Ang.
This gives 1.14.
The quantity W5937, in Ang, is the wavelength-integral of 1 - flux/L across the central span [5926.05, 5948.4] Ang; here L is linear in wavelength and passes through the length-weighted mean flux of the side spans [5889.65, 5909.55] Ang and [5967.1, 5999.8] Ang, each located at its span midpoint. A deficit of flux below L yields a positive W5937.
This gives -1.5 Ang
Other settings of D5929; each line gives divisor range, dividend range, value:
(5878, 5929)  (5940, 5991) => 1.08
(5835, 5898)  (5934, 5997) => 1.02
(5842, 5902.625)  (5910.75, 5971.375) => 1.04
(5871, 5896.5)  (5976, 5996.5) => 1.09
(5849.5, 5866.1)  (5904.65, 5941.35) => 0.96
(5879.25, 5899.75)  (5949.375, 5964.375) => 1.17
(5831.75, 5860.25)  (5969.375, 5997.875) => 0.96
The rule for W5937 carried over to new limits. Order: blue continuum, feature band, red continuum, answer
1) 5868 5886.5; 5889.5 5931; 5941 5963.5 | 2.0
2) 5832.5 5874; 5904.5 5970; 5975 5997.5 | 0.7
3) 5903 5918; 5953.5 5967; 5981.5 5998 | -0.5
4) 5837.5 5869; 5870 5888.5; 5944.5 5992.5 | 1.5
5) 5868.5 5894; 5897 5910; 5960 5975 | 0.3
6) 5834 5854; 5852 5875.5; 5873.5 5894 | -1.1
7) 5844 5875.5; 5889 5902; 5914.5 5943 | 1.8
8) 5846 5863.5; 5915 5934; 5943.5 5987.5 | 0.5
